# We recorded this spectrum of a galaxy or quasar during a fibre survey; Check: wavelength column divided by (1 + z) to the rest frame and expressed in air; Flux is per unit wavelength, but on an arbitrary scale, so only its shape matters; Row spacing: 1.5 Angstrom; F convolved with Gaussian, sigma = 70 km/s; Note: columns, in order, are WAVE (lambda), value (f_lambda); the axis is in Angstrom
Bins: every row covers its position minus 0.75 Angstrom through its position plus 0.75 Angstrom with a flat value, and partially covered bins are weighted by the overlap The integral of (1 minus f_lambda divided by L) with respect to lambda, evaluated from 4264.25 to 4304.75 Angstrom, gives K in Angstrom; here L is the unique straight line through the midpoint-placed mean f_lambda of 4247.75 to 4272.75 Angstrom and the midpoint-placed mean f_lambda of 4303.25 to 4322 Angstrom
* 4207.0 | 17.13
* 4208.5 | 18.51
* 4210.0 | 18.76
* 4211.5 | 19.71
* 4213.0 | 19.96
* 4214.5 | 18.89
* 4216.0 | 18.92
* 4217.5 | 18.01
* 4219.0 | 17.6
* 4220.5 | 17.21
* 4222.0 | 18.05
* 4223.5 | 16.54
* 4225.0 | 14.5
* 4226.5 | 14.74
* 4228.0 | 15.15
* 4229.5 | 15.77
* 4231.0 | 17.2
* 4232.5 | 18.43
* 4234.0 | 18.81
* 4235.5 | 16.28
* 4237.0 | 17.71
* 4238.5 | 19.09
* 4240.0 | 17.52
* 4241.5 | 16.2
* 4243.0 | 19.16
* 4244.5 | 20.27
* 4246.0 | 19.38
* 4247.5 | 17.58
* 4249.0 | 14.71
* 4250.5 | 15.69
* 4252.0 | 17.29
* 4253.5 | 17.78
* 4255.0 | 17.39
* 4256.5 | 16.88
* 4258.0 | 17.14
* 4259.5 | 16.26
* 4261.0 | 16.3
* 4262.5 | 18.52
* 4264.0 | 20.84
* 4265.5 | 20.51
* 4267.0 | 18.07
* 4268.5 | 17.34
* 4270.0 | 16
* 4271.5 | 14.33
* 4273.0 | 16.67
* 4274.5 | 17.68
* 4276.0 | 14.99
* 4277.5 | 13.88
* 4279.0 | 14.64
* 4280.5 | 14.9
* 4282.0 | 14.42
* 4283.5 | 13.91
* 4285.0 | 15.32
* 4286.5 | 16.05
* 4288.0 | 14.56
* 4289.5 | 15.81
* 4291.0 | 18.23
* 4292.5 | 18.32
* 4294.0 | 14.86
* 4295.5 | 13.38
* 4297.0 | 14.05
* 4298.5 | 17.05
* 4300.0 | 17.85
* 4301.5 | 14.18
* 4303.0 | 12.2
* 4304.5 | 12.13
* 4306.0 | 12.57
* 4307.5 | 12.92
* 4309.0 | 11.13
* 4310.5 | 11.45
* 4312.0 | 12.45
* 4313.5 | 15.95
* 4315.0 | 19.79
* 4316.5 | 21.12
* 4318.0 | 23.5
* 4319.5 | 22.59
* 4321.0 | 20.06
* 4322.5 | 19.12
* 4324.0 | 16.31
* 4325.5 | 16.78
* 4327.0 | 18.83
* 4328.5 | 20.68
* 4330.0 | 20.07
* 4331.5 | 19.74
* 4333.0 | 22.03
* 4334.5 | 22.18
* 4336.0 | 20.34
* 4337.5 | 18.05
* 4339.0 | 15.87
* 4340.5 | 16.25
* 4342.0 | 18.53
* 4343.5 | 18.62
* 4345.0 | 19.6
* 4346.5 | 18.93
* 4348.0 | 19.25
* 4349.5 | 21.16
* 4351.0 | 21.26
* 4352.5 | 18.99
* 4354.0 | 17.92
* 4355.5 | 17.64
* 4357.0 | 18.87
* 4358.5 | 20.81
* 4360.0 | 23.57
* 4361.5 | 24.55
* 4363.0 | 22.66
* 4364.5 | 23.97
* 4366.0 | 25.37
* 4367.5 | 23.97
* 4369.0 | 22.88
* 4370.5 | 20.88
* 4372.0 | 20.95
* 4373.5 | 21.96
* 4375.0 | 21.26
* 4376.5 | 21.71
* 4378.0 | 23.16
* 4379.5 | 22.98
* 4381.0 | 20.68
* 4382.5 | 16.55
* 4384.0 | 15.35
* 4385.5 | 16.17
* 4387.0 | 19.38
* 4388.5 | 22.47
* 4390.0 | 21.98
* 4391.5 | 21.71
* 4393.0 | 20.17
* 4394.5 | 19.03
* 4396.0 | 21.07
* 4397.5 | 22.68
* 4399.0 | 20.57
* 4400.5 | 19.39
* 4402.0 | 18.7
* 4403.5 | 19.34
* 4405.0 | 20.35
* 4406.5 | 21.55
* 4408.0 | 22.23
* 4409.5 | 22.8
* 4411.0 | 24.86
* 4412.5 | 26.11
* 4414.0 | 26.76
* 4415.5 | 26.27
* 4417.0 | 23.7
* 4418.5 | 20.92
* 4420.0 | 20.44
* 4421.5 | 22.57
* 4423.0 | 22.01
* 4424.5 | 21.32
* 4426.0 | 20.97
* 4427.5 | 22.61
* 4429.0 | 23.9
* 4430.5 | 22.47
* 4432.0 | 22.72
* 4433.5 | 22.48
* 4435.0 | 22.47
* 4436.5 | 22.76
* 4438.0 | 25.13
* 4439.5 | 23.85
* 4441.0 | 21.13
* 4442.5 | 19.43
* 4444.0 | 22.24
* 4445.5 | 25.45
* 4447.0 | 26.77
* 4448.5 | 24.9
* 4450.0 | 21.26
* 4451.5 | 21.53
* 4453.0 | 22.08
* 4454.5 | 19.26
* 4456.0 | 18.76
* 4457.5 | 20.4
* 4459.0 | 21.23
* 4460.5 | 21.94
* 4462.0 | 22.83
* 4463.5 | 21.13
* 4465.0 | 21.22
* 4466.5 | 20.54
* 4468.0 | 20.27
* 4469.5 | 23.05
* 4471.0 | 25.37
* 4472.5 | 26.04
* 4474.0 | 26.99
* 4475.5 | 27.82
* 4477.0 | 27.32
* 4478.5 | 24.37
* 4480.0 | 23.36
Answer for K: 2.5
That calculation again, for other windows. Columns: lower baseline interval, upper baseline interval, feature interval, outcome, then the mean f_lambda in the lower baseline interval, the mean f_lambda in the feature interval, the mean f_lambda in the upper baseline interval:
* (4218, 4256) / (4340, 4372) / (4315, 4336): -0.4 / 17.2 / 20.2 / 20.8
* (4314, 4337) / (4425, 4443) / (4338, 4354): 1.4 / 20.1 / 18.8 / 22.5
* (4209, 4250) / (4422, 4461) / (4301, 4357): 5.6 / 17.6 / 17.9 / 22.3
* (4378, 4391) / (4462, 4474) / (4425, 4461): -0.7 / 19.7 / 22.3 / 22.8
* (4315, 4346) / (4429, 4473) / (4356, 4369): -1.7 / 19.5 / 22.9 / 22.4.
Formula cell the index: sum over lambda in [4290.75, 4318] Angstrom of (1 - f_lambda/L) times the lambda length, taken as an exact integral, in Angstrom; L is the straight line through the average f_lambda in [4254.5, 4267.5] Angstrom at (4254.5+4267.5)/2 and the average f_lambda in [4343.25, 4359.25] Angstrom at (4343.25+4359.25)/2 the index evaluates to 5.1 Angstrom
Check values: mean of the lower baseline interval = 18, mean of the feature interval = 15.2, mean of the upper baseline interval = 19.4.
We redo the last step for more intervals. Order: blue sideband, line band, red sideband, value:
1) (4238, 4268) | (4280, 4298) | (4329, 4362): 3.1 Angstrom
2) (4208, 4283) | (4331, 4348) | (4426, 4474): 0.5 Angstrom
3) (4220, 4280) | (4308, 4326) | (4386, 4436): 1.6 Angstrom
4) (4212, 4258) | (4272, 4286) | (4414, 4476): 2.5 Angstrom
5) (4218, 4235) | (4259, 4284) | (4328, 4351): 1.9 Angstrom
